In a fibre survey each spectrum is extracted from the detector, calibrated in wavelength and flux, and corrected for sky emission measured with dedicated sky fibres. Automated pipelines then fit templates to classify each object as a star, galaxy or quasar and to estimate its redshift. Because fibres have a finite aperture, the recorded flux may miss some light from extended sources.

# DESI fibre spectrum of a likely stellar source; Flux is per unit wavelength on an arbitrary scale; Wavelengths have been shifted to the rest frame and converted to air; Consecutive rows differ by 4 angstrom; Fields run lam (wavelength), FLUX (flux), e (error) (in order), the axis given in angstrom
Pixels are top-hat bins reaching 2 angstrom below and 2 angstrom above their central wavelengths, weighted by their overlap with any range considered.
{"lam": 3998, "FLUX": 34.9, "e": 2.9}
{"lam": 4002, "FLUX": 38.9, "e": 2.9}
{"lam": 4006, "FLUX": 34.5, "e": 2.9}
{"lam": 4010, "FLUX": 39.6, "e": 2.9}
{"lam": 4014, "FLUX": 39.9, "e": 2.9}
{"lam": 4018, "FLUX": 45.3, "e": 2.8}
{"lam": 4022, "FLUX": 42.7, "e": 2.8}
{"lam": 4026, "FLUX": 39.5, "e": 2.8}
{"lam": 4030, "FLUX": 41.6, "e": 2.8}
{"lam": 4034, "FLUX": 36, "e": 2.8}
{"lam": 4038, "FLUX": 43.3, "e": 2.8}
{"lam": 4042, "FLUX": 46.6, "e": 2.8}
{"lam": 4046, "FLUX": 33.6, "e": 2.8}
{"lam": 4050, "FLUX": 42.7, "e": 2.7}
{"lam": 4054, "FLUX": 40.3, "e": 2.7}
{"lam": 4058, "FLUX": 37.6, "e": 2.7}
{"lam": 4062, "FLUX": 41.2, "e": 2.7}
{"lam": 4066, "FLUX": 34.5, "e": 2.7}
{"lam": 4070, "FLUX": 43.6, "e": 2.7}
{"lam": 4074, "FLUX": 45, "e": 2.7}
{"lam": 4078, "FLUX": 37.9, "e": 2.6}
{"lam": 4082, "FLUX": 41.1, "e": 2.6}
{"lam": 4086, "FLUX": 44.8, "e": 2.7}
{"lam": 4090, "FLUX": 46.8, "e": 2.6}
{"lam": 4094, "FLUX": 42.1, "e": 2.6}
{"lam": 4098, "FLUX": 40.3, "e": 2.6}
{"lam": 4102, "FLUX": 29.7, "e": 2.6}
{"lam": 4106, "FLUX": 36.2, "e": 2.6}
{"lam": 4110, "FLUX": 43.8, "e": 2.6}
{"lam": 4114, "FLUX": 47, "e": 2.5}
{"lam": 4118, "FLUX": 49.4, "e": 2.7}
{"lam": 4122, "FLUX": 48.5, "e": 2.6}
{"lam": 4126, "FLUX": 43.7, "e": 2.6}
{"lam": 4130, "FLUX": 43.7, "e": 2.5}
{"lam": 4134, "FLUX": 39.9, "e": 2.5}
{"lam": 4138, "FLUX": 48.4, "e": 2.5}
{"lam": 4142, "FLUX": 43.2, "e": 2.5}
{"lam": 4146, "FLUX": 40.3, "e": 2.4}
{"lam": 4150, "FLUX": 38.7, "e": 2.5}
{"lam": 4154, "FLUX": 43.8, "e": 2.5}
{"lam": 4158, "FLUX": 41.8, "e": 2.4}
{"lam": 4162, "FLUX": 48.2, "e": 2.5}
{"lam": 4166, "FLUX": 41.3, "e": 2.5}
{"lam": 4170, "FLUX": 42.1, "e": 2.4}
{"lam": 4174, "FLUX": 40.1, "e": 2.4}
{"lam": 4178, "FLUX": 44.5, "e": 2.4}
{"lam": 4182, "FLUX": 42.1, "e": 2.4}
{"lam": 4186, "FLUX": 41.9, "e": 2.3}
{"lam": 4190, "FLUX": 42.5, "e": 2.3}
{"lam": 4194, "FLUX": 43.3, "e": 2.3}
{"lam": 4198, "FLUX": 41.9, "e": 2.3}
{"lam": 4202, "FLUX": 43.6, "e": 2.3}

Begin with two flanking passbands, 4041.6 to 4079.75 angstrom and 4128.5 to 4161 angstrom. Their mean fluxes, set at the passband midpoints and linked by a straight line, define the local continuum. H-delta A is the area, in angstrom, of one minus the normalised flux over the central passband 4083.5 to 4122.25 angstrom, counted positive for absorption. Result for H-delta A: -1.1 angstrom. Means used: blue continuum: 40.1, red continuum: 42.6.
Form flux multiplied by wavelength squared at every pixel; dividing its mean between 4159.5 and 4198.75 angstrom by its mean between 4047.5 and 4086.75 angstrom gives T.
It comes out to 1.1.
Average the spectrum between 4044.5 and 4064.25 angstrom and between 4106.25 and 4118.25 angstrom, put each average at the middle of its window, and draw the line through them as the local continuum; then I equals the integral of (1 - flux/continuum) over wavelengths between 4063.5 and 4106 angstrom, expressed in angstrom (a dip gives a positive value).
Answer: 1.70 angstrom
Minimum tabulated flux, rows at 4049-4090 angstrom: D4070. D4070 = 34.5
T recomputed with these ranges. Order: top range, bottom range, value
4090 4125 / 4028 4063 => 1.09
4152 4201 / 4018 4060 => 1.13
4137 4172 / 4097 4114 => 1.14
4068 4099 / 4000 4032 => 1.10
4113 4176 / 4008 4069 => 1.14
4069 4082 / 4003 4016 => 1.14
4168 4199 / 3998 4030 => 1.15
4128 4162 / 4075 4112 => 1.09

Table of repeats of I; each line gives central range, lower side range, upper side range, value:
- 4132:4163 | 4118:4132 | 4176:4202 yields 1.3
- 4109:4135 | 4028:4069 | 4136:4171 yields -2.0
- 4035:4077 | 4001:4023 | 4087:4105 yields -0.7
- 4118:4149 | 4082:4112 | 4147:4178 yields -1.9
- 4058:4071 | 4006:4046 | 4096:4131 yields 0.8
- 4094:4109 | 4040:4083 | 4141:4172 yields 1.6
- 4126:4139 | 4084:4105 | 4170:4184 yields -0.7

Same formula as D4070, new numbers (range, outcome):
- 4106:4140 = 36.2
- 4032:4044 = 36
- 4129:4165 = 38.7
